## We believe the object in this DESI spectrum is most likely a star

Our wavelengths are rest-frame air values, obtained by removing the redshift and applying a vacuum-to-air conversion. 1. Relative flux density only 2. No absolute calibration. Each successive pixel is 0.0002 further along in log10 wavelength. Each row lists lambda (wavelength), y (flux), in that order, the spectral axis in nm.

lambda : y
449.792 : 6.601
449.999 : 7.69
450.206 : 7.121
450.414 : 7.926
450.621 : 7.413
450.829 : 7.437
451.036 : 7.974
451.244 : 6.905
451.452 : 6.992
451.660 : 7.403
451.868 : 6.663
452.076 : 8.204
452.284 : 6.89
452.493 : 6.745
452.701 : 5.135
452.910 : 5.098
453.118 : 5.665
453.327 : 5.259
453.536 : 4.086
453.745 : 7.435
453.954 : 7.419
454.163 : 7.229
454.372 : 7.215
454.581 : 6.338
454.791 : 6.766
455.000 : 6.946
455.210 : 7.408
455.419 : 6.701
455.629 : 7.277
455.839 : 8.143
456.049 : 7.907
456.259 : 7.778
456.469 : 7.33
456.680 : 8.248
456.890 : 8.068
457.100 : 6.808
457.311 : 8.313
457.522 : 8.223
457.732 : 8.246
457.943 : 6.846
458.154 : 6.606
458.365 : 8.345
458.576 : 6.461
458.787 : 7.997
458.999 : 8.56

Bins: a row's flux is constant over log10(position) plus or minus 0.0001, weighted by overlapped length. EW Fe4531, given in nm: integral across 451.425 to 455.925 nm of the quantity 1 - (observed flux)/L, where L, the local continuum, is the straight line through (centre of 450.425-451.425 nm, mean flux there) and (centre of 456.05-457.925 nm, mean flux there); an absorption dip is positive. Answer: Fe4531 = 0.56 nm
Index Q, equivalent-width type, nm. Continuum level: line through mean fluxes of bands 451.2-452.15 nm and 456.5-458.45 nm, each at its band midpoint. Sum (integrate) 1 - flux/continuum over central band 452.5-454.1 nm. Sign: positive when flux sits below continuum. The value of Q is 0.33 nm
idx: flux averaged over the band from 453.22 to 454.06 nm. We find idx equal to 6.05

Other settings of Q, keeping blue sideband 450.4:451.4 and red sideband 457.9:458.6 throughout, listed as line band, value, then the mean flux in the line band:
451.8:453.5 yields 0.30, 6.11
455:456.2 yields -0.03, 7.45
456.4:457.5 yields -0.09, 7.8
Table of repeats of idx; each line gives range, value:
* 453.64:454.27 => 7.36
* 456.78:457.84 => 7.94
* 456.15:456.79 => 7.79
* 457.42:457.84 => 8.24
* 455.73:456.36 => 7.94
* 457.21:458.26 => 7.65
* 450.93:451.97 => 7.19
